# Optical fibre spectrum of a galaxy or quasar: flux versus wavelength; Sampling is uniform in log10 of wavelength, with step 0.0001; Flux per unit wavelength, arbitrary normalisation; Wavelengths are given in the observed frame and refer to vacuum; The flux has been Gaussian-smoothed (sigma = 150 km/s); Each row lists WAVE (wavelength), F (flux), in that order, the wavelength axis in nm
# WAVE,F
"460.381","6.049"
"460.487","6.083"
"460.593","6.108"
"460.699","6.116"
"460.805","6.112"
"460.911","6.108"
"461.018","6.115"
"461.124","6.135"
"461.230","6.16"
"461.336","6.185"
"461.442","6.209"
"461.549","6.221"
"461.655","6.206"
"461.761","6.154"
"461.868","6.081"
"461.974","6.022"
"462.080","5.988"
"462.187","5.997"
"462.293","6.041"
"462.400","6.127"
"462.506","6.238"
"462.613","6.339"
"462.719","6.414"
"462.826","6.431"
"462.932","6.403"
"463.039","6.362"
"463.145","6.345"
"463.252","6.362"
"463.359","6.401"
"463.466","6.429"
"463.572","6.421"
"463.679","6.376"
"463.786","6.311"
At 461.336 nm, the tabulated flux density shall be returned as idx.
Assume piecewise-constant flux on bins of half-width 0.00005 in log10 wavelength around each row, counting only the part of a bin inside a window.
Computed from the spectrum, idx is 6.185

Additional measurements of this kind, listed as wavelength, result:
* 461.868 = 6.081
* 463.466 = 6.429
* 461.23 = 6.16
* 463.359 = 6.401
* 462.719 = 6.414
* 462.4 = 6.127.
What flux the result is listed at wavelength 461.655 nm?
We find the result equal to 6.206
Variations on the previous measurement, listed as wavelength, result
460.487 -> 6.083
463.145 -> 6.345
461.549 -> 6.221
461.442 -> 6.209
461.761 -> 6.154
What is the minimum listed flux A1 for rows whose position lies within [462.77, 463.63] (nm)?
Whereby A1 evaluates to 6.345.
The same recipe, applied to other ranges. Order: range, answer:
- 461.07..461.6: 6.135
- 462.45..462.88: 6.238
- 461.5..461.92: 6.081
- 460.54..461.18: 6.108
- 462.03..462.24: 5.988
